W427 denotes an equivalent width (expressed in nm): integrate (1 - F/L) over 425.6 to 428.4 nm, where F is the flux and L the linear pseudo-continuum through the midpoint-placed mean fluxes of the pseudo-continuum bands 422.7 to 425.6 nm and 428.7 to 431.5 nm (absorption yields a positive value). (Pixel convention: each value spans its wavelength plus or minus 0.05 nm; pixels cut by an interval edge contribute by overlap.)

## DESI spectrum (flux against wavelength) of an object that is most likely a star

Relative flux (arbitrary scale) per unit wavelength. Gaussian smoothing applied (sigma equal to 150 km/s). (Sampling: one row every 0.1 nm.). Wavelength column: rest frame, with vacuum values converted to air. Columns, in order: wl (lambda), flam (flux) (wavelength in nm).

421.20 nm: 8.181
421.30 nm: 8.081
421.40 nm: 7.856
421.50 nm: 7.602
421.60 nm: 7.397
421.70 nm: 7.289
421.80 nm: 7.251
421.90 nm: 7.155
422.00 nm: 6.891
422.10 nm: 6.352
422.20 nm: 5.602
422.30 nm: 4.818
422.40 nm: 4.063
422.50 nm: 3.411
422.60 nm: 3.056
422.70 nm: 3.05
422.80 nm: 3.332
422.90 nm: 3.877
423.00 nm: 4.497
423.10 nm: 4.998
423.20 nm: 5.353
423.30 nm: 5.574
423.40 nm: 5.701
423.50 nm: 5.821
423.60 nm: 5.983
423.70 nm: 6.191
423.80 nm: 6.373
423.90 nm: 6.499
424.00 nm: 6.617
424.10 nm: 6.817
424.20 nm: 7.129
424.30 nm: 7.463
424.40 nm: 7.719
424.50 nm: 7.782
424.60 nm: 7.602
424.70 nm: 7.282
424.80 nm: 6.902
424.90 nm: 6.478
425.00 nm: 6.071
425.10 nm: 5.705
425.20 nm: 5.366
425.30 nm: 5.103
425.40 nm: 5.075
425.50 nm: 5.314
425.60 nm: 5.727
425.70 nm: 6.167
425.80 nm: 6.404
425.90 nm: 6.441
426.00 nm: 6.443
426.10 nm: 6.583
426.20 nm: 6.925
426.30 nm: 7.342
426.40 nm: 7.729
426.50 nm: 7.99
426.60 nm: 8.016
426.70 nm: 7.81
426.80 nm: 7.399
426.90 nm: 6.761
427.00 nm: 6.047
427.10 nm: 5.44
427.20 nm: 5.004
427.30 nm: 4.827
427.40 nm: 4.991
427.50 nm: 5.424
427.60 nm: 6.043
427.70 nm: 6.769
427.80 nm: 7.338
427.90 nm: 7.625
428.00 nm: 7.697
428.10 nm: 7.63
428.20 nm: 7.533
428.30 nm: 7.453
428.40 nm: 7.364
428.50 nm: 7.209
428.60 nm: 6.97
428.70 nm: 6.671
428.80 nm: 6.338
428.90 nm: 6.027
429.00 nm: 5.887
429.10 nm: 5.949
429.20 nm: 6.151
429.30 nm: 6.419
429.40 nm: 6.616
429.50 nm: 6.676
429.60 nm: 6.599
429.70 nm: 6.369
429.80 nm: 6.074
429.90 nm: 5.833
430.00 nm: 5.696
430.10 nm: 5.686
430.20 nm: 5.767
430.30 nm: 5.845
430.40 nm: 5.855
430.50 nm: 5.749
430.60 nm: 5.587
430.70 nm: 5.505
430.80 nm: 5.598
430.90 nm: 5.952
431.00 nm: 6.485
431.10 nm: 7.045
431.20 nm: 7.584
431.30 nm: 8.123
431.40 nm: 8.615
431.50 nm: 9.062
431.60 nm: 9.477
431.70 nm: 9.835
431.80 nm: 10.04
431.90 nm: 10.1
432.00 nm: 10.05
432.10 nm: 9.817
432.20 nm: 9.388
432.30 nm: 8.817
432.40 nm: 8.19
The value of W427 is -0.26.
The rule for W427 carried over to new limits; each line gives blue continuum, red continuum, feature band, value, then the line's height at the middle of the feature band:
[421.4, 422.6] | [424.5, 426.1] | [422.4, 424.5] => 0.23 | 6.15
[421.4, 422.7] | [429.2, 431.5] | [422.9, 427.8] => -0.18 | 6.08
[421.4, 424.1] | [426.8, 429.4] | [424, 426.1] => -0.16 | 6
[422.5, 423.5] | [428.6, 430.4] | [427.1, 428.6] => -0.23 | 5.72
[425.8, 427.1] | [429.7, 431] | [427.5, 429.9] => -0.14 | 6.33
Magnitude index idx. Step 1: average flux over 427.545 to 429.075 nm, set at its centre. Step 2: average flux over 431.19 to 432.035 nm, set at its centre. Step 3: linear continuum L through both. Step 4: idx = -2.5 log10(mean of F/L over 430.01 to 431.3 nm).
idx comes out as 0.37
